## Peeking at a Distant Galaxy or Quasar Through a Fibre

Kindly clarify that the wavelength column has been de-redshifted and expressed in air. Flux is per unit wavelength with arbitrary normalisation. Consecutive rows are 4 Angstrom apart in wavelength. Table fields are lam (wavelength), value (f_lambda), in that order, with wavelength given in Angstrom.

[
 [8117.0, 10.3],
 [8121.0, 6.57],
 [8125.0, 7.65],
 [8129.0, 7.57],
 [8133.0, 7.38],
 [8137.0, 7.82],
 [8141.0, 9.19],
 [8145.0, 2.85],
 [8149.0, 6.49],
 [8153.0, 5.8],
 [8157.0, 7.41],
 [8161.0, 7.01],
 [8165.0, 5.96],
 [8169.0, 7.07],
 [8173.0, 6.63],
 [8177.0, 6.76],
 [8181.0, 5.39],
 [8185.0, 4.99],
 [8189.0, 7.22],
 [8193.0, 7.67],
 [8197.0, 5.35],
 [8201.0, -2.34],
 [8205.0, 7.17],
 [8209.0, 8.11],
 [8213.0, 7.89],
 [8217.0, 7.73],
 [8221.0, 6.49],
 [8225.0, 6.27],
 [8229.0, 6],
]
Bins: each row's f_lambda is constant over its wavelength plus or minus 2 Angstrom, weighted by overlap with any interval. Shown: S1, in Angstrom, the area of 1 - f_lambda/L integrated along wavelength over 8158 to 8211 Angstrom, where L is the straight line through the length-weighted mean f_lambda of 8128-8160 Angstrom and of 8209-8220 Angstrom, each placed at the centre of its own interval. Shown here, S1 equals 9.9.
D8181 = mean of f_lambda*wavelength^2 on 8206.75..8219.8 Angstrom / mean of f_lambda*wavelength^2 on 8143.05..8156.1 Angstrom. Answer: 1.51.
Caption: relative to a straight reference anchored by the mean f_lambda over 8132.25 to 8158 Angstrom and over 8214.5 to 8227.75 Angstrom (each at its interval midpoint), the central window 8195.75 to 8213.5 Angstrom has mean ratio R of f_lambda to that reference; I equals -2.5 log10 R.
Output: 0.331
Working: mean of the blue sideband 6.65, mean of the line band 5.01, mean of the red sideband 6.82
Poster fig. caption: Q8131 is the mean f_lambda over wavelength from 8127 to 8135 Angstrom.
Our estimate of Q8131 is 7.47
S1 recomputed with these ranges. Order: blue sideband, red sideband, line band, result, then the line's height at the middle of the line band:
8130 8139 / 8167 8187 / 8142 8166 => 3.0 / 6.94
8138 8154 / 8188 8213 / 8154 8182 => -3.0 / 5.98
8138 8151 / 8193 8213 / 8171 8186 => -0.9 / 5.67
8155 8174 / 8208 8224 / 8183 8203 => 7.2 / 7.17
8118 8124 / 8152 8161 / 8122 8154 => 1.1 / 7.09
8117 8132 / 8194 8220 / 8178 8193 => 0.2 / 6.26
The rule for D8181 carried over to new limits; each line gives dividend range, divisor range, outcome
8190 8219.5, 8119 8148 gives 0.87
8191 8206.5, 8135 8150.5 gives 0.67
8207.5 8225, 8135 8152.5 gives 1.15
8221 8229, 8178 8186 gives 1.17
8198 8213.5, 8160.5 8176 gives 0.75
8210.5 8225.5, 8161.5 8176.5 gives 1.10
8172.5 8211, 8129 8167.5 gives 0.85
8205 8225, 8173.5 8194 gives 1.17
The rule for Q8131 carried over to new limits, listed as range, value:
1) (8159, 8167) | 6.48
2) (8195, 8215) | 5.24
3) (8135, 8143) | 8.5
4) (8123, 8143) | 7.92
